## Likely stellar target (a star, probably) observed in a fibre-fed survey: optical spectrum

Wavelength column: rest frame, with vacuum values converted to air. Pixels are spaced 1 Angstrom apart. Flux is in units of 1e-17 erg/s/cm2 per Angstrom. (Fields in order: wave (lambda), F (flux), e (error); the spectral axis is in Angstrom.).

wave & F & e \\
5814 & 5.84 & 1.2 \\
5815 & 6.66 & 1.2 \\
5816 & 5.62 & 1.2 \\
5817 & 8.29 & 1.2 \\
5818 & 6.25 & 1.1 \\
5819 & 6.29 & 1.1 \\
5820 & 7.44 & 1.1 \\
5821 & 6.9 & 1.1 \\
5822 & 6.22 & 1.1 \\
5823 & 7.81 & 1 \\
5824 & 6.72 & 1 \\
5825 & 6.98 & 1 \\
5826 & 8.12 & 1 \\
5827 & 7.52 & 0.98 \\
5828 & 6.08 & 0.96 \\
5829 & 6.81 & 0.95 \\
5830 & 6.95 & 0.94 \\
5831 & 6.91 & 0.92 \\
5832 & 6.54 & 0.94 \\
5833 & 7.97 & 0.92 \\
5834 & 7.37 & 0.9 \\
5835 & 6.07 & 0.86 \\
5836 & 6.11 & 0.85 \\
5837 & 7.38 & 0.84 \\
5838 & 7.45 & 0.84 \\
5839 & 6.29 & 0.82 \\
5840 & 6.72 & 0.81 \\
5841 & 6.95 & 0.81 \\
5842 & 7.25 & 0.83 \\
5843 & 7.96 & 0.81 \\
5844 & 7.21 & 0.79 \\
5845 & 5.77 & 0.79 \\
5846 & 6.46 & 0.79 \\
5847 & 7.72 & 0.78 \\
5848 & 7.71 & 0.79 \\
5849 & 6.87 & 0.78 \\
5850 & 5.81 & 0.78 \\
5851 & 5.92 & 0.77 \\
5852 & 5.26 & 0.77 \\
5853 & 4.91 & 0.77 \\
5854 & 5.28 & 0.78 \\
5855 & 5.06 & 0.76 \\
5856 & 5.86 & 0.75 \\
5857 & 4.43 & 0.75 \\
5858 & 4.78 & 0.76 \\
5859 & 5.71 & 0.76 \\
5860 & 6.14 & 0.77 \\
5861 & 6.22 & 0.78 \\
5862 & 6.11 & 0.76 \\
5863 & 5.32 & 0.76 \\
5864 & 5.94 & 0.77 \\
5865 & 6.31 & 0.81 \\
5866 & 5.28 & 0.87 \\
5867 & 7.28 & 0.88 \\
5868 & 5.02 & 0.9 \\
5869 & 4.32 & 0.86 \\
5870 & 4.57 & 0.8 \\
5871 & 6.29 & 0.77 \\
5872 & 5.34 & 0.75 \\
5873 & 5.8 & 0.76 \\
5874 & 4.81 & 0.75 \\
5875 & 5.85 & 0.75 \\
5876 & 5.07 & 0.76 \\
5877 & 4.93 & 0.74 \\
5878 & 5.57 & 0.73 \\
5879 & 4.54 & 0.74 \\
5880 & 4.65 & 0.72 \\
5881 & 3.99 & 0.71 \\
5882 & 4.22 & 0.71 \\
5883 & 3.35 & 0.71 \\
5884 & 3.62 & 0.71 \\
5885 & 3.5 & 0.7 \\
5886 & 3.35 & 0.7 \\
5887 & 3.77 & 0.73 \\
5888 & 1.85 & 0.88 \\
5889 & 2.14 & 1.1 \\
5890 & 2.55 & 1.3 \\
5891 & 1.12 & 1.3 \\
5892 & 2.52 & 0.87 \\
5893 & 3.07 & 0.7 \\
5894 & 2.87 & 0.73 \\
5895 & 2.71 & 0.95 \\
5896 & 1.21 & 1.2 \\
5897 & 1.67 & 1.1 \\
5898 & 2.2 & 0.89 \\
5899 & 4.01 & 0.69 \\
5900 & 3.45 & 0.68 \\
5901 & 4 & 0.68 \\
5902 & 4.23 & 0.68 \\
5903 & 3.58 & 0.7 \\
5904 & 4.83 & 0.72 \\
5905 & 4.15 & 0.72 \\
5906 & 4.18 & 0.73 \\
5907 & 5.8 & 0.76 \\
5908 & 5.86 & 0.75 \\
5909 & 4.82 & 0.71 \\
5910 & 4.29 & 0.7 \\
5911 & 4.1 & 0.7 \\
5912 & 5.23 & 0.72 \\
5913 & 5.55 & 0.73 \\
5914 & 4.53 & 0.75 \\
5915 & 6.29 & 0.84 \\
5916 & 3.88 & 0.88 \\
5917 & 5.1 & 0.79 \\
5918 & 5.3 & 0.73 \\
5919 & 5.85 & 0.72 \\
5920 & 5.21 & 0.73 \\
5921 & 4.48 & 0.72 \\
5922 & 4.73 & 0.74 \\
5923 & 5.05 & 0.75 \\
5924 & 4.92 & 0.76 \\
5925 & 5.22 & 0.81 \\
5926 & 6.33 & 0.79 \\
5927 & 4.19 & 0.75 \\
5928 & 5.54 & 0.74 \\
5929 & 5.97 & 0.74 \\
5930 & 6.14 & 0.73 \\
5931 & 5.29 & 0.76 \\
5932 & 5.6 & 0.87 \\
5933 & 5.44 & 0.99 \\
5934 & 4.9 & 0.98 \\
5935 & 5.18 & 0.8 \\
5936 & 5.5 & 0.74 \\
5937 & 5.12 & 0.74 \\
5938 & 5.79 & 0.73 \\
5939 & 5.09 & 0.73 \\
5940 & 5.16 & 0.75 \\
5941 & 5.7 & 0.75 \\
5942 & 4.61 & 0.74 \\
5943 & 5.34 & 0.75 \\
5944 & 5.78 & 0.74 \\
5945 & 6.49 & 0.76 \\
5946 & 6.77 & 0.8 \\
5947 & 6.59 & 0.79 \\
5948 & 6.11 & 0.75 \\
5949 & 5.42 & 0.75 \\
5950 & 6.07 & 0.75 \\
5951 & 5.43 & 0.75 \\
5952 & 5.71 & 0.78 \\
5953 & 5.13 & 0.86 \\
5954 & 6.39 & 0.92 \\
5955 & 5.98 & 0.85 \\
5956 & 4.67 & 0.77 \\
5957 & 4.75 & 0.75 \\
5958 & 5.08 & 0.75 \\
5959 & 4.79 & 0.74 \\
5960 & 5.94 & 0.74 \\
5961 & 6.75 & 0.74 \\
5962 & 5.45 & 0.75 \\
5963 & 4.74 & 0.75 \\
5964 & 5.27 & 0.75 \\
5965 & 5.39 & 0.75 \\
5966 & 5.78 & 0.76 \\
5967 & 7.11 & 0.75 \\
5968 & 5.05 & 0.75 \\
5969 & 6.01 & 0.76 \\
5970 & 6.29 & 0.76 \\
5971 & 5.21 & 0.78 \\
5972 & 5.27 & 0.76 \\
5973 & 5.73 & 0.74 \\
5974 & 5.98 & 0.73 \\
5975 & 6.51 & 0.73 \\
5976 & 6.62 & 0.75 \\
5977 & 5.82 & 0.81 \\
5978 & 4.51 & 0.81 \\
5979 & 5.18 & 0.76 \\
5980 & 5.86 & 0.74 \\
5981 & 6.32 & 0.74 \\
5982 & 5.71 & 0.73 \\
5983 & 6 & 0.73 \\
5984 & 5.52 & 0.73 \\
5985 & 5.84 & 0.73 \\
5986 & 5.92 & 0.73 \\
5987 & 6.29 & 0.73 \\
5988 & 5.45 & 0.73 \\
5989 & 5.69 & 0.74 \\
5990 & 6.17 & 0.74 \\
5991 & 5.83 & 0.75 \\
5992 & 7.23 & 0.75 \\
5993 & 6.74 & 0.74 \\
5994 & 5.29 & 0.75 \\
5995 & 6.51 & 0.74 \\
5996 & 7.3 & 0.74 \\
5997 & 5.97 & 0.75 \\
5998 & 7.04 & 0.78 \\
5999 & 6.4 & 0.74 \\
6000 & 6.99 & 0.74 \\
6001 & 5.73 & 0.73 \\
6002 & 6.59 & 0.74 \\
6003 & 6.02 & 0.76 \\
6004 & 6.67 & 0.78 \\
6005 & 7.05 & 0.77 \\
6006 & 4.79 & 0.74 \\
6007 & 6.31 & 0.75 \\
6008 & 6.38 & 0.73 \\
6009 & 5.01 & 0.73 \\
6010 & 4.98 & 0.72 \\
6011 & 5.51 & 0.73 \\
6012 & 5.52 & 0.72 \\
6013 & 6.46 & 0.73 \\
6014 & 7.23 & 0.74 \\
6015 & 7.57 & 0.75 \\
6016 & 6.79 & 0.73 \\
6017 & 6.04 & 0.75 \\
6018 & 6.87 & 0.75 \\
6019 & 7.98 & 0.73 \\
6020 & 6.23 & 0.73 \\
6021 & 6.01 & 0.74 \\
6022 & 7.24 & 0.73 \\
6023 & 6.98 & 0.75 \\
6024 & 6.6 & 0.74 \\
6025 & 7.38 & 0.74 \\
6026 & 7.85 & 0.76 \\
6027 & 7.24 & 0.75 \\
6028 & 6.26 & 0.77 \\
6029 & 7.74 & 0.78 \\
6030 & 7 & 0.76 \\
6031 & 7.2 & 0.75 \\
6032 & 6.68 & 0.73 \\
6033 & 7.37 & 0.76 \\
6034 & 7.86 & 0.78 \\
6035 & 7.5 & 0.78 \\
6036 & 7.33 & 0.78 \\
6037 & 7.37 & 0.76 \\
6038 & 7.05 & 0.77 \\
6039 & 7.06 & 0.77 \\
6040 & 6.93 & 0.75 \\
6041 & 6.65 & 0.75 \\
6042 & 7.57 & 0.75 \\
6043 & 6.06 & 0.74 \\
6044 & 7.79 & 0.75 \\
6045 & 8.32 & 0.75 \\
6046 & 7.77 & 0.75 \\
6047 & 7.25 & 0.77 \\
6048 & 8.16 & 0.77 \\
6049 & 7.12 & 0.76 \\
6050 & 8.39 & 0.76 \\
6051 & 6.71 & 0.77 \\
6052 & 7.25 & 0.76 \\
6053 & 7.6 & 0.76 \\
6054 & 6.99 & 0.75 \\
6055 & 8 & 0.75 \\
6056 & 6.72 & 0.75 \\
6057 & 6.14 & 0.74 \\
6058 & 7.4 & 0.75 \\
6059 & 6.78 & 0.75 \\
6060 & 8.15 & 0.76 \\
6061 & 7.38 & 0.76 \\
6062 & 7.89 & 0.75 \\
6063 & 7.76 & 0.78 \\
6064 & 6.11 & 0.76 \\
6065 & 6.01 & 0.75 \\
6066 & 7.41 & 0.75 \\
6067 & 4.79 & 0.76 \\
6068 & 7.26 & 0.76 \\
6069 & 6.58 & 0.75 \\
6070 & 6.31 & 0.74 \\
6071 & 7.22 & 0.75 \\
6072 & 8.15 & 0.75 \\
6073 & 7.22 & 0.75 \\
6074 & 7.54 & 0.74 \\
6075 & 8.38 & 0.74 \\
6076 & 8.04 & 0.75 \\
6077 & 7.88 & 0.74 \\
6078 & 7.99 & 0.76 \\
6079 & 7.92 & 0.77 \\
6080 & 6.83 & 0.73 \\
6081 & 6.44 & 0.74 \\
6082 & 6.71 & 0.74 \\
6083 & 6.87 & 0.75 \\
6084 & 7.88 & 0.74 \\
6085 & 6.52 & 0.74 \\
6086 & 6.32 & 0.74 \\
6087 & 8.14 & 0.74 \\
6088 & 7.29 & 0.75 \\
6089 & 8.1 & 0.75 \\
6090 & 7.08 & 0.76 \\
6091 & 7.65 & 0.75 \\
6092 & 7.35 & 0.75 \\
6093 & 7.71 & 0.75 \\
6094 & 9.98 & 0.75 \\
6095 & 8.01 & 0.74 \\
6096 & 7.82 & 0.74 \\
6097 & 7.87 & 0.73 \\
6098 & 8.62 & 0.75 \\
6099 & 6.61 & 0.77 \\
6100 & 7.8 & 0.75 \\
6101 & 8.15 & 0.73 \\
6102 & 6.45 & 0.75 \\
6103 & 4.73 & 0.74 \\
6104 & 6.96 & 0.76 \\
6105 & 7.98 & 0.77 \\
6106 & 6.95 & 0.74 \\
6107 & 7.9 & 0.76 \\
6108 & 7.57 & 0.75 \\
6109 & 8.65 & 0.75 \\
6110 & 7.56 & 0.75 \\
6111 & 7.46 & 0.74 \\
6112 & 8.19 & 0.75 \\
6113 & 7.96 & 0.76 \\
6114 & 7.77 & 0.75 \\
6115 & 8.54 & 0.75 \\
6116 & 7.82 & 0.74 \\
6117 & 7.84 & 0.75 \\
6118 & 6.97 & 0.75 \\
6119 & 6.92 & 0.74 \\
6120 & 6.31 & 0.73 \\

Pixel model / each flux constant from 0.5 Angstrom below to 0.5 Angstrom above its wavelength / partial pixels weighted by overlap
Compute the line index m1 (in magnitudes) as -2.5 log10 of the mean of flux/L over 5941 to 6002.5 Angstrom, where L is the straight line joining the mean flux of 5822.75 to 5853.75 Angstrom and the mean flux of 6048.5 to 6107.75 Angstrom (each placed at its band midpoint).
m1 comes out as 0.206 mag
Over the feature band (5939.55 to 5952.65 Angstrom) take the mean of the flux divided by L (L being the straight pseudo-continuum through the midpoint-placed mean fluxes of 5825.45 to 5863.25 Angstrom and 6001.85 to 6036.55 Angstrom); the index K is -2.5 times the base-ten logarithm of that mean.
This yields 0.14 mag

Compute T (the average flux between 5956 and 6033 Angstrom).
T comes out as 6.17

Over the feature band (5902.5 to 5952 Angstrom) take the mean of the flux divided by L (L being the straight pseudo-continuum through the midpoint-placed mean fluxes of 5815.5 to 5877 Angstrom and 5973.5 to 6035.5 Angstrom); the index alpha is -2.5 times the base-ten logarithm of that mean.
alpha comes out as 0.202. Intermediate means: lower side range 6.31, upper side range 6.41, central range 5.28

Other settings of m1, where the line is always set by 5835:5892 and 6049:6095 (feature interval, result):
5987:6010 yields 0.07 mag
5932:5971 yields 0.11 mag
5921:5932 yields 0.12 mag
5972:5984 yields 0.11 mag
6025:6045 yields -0.04 mag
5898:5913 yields 0.28 mag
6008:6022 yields 0.07 mag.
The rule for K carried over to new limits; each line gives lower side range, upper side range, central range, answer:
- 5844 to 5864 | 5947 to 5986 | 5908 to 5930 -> 0.13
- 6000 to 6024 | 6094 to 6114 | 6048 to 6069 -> -0.02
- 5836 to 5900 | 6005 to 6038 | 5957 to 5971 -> 0.09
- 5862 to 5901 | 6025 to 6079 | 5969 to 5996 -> 0.01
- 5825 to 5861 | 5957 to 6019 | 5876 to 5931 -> 0.44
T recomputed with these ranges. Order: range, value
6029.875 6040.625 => 7.21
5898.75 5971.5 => 5.29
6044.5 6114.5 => 7.41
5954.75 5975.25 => 5.59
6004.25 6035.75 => 6.7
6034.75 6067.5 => 7.19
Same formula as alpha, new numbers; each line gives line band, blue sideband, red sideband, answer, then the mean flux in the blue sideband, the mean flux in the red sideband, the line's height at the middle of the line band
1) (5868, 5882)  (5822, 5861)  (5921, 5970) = 0.231 mag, 6.54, 5.53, 6.21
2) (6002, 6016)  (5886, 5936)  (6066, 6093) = -0.023 mag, 4.31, 7.26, 6.02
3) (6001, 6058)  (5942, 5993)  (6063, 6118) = -0.047 mag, 5.78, 7.42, 6.61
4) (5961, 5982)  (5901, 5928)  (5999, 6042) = 0.028 mag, 4.91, 6.72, 5.88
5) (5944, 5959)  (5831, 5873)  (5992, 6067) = 0.149 mag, 6.17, 6.88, 6.57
